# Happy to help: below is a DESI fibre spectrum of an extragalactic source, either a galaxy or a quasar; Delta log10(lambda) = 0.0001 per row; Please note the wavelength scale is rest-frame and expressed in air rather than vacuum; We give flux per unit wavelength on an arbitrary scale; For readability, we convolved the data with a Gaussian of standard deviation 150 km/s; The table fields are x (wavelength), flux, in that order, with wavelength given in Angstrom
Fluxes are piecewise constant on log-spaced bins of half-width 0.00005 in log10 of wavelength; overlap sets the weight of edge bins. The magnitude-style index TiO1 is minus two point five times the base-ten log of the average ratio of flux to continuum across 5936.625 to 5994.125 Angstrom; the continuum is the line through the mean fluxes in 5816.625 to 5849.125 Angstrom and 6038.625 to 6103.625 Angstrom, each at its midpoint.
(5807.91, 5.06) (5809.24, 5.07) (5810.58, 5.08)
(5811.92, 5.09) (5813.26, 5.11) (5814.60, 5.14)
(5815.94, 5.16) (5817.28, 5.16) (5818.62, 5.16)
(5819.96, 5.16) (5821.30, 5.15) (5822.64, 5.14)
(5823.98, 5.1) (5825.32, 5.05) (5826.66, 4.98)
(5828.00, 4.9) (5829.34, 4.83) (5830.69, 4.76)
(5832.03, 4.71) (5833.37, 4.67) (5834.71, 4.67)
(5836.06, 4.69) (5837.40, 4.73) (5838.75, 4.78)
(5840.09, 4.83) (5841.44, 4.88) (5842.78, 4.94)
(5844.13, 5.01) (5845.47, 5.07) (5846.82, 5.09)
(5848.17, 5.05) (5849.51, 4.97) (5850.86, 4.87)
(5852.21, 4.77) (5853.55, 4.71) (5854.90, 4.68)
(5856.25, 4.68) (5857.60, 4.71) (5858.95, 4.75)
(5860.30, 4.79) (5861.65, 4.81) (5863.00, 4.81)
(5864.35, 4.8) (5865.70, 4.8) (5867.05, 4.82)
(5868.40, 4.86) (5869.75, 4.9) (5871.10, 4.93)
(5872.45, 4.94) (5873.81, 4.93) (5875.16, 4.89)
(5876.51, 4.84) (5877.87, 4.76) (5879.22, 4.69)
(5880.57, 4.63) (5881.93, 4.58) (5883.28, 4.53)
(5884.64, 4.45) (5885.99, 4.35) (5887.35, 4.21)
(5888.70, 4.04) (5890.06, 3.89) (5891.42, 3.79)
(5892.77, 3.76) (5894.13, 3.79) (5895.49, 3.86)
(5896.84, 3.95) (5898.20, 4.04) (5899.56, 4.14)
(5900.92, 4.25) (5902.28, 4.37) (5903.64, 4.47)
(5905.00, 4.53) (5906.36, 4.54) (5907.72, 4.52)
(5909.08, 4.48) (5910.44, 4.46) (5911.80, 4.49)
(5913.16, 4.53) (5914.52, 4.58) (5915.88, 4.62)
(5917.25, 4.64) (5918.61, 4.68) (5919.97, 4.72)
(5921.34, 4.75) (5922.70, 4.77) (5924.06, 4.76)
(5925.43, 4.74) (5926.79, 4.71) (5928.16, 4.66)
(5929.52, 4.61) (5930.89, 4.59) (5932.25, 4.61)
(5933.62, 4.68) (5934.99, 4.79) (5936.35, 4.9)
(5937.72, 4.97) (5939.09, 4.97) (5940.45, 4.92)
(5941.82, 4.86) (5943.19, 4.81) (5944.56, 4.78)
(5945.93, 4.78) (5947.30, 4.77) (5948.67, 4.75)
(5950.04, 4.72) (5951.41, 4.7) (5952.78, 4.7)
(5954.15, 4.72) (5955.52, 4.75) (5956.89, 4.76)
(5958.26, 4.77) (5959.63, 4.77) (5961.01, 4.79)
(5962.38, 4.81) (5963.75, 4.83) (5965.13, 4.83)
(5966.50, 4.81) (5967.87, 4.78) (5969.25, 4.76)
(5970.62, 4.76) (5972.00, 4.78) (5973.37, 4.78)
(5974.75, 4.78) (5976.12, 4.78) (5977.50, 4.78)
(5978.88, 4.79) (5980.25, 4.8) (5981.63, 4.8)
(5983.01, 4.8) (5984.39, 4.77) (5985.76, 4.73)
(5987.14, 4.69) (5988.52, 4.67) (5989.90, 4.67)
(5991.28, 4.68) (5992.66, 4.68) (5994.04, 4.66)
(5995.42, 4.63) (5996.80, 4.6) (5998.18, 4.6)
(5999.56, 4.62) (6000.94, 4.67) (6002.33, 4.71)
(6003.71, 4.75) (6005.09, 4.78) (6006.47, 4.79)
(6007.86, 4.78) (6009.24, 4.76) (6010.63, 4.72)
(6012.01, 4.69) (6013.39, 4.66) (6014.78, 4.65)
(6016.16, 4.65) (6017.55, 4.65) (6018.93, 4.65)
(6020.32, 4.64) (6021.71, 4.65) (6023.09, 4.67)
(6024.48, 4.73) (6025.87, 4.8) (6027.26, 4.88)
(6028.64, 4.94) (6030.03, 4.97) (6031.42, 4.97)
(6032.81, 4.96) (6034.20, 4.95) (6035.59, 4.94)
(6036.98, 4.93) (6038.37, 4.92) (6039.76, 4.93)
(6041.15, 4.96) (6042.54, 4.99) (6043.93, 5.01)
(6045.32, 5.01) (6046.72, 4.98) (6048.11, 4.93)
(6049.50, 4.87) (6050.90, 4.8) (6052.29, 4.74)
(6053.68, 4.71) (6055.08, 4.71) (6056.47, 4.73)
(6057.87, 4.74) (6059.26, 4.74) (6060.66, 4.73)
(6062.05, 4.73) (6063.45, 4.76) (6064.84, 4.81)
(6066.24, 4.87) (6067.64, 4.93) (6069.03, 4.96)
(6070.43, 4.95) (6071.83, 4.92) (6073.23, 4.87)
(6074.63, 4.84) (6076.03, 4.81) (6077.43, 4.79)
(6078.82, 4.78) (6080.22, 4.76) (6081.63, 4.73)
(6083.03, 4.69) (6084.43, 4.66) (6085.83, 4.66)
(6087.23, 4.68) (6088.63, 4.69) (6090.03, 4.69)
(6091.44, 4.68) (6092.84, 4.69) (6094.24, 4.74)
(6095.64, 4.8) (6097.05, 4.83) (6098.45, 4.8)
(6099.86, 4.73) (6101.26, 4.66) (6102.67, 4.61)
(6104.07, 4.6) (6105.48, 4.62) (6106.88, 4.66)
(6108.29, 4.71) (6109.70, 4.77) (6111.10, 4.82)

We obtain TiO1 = 0.02 mag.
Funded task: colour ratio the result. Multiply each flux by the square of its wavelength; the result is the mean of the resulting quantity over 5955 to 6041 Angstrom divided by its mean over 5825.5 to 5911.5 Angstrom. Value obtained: 1.1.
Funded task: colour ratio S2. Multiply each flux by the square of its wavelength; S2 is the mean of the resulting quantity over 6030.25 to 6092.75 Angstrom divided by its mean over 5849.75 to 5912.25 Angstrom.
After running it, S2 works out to 1.1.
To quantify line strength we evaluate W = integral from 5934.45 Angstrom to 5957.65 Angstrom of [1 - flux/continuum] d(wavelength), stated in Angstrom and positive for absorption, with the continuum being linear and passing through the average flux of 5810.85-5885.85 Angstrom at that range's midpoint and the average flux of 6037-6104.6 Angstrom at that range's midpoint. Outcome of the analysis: 0.2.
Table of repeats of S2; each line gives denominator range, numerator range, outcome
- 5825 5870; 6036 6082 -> 1.08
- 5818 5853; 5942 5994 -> 1.01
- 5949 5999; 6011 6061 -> 1.04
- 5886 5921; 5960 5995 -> 1.13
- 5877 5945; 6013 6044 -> 1.11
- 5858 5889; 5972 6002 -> 1.04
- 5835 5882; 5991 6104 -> 1.05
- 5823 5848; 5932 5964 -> 1.02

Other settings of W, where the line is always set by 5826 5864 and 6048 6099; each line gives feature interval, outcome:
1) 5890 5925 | 3.20 Angstrom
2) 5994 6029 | 0.63 Angstrom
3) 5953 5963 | 0.08 Angstrom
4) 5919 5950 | 0.26 Angstrom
